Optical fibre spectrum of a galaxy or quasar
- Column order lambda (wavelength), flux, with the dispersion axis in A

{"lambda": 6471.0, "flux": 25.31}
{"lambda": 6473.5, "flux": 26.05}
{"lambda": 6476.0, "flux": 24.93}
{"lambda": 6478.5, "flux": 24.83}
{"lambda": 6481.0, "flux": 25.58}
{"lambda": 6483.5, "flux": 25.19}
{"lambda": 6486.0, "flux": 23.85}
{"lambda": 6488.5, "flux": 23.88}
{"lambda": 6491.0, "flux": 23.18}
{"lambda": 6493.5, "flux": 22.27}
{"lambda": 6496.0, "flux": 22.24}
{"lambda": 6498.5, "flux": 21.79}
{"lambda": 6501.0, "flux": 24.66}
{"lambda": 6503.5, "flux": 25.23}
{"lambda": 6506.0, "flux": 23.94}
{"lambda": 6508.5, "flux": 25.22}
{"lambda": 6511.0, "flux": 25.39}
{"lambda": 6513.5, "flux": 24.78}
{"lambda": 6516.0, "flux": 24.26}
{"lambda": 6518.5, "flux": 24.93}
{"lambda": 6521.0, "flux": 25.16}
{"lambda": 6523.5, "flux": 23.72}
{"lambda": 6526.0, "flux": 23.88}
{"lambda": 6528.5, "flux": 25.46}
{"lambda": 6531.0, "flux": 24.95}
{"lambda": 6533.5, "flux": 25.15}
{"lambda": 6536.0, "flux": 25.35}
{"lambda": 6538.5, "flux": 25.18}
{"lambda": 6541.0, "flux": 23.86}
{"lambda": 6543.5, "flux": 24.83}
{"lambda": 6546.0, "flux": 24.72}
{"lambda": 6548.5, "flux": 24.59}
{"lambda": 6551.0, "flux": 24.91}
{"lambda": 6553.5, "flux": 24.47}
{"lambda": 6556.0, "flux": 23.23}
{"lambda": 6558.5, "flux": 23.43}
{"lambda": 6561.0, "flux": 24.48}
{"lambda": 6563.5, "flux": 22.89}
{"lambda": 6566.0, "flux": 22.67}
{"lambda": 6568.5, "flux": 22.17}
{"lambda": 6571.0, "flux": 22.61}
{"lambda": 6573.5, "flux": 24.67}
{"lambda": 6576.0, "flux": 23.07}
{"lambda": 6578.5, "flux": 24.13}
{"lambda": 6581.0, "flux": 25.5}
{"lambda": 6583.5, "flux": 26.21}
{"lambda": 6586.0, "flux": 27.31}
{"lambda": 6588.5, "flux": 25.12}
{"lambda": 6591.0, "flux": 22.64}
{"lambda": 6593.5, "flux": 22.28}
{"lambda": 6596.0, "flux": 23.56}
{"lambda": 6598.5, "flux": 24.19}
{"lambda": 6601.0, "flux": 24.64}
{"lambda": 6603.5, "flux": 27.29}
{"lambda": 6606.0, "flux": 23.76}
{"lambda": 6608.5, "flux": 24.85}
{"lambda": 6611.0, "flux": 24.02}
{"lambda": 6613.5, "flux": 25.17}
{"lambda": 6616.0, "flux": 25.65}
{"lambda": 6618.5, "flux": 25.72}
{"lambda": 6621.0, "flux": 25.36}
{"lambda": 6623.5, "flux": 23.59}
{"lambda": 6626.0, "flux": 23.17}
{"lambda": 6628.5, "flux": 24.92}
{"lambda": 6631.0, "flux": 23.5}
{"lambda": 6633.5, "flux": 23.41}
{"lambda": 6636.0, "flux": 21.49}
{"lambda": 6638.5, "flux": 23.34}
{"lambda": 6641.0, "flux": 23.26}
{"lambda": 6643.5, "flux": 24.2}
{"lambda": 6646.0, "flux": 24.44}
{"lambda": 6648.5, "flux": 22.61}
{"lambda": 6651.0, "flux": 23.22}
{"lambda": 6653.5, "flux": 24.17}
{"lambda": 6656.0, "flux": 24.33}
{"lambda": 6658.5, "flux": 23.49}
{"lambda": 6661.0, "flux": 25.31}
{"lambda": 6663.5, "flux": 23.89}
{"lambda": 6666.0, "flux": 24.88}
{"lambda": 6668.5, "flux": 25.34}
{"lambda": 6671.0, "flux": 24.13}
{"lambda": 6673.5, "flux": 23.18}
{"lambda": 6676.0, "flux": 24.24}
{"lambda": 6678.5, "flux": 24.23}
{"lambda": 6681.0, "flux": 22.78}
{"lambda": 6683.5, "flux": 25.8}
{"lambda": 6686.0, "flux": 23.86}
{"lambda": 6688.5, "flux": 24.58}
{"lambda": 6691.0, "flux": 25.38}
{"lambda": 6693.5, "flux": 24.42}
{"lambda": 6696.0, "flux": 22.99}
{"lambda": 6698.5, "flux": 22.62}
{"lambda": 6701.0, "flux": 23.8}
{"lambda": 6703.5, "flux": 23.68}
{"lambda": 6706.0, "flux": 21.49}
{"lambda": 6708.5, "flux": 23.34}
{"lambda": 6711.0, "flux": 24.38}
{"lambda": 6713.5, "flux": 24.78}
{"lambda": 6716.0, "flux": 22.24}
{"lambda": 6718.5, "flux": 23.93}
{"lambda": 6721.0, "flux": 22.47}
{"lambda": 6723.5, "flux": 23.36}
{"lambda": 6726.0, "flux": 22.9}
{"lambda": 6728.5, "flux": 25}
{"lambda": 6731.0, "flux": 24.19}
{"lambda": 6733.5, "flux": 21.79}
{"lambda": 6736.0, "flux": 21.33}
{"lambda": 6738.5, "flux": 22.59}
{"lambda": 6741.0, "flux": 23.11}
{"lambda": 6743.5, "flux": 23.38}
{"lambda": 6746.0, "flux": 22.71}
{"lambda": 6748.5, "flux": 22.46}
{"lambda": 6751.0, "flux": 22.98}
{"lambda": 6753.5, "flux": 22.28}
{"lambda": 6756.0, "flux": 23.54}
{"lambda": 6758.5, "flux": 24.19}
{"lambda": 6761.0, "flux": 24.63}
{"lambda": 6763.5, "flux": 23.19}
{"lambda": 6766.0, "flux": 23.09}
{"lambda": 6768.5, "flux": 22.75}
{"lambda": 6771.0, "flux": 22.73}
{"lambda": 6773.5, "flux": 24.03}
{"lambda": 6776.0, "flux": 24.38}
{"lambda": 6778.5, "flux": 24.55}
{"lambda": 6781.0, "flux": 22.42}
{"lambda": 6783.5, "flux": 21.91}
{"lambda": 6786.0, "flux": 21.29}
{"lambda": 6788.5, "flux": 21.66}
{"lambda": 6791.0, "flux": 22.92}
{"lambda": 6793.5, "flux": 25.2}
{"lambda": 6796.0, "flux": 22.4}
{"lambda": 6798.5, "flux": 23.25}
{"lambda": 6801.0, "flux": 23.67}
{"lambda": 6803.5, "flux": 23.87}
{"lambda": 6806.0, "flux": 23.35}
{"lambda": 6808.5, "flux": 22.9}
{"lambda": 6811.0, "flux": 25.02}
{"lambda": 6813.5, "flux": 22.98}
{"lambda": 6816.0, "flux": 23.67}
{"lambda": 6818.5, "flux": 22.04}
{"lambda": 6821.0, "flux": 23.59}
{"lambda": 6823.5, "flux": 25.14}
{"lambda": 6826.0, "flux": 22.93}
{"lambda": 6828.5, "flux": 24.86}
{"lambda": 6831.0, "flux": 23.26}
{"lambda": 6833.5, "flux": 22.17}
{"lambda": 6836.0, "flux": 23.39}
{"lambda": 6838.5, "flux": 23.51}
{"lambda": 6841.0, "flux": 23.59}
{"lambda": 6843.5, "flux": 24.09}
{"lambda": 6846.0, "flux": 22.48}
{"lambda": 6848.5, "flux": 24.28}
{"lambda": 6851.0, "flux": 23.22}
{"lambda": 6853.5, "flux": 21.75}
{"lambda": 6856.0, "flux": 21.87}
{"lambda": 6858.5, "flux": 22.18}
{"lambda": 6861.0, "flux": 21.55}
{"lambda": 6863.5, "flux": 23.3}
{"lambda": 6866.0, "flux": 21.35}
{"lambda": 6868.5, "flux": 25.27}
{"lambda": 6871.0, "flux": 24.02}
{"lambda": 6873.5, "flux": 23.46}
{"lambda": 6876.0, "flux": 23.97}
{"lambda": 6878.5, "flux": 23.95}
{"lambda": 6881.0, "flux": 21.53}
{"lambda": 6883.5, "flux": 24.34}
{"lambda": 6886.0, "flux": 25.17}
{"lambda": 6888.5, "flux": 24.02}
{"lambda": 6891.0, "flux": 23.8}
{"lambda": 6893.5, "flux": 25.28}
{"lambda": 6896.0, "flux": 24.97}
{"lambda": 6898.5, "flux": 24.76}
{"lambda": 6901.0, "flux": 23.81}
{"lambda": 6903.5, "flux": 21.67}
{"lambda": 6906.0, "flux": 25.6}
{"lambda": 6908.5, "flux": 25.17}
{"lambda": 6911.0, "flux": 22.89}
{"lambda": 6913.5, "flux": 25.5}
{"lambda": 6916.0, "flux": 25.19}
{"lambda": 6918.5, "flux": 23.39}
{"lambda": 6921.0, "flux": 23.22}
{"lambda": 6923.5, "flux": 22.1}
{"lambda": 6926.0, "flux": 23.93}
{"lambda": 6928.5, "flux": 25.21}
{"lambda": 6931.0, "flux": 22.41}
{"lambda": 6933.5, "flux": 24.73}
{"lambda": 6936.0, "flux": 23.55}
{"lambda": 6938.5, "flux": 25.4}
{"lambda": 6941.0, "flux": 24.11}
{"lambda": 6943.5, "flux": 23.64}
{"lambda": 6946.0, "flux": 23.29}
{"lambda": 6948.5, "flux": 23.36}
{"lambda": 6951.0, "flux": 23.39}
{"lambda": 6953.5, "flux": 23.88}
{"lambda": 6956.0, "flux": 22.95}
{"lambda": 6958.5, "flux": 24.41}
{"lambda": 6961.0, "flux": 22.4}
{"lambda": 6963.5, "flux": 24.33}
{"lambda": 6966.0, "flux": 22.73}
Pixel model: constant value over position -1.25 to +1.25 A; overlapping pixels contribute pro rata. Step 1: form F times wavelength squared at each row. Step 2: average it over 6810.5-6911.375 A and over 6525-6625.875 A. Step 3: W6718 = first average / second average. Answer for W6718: 1.05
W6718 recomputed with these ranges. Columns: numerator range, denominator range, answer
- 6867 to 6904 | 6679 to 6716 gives 1.07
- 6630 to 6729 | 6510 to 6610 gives 1.01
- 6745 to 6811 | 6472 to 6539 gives 1.03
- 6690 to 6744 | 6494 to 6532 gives 1.02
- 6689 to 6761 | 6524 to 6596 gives 1.01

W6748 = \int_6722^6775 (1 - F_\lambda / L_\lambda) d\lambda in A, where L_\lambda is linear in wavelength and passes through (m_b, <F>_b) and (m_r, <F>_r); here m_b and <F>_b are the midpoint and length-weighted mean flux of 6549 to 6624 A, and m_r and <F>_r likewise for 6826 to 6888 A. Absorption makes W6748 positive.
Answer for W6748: 1.2 A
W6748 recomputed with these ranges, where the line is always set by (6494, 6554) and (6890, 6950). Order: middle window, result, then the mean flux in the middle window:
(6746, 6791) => 2.17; 23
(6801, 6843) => 1.08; 23.5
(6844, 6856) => 0.61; 22.9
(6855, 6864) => 0.73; 22.1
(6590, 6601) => 0.48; 23.3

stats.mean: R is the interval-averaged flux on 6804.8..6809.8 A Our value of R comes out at 23.1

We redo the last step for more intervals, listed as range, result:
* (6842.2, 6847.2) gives 23.3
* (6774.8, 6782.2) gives 23.8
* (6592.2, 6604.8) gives 24.4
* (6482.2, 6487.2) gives 24.5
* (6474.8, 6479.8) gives 24.9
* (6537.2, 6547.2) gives 24.7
